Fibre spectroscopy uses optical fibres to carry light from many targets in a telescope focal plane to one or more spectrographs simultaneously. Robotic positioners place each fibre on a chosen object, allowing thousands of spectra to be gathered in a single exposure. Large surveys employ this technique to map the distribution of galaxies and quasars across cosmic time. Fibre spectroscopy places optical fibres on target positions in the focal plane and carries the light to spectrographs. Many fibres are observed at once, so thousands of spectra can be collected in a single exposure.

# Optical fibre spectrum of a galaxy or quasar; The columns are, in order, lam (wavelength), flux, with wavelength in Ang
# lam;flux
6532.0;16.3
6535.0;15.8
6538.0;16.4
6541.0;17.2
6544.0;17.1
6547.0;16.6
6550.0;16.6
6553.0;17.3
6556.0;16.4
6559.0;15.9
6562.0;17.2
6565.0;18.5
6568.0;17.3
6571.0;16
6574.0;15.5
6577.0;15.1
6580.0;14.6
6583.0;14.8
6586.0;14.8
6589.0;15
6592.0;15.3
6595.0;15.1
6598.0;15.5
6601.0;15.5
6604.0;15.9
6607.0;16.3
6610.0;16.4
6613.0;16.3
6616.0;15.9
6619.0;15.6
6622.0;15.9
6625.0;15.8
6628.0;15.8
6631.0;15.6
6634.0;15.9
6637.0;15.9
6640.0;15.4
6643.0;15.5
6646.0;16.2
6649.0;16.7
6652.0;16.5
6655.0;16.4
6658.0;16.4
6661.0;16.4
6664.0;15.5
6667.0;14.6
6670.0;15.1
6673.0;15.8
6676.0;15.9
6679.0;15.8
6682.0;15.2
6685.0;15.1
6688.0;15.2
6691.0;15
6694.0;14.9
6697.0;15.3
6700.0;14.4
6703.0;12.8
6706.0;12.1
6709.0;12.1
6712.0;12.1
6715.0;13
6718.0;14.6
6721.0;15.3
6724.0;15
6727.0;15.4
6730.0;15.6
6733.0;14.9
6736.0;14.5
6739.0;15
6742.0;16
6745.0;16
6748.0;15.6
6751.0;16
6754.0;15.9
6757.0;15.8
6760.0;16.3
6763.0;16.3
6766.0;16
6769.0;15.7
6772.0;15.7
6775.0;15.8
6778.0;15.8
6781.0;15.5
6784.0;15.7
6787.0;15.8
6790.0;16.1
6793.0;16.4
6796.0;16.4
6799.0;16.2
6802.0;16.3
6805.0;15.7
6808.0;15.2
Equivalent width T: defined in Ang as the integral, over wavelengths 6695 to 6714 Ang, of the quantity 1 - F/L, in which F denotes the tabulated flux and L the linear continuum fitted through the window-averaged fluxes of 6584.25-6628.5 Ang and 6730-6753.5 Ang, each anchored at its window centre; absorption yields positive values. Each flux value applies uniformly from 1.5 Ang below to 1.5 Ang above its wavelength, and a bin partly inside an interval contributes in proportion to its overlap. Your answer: 2.87 Ang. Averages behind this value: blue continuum 15.7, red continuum 15.5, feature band 13.2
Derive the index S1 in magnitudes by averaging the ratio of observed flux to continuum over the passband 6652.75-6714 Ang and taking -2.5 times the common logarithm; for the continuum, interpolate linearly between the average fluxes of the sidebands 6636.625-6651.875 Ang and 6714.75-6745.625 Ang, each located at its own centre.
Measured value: 0.06 mag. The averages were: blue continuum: 16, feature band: 14.8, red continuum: 15.1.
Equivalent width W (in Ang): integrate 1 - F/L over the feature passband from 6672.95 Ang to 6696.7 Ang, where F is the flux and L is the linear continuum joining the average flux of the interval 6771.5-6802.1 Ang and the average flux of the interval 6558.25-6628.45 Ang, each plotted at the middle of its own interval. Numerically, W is 0.8 Ang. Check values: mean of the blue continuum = 15.8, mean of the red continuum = 16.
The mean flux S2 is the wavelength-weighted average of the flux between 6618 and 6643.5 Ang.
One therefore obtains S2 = 15.7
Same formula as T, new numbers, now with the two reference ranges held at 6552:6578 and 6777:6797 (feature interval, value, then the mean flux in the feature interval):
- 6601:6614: 0.3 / 16.1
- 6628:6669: 1.1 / 15.9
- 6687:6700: 1.0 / 15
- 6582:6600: 1.5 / 15.1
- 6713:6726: 1.4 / 14.4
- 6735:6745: 0.5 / 15.3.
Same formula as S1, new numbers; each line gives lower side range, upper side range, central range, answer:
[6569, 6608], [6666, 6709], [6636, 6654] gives -0.07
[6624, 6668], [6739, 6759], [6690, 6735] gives 0.12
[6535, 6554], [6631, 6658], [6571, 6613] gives 0.07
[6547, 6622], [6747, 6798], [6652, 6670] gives 0.01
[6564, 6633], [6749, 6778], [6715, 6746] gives 0.05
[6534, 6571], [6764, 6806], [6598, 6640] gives 0.05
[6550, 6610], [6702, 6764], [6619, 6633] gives -0.01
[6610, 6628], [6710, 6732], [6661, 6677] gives -0.02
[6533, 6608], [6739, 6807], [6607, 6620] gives 0.00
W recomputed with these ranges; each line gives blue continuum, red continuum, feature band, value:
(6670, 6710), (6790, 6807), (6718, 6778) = -0.6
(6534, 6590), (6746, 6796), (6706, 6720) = 2.7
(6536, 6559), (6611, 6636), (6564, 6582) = 0.4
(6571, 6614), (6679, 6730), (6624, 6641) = -0.8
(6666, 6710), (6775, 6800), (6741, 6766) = -0.8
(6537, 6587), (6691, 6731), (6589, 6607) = 0.3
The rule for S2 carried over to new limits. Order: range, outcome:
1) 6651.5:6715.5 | 14.8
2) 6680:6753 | 14.6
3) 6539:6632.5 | 16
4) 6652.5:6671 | 15.8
